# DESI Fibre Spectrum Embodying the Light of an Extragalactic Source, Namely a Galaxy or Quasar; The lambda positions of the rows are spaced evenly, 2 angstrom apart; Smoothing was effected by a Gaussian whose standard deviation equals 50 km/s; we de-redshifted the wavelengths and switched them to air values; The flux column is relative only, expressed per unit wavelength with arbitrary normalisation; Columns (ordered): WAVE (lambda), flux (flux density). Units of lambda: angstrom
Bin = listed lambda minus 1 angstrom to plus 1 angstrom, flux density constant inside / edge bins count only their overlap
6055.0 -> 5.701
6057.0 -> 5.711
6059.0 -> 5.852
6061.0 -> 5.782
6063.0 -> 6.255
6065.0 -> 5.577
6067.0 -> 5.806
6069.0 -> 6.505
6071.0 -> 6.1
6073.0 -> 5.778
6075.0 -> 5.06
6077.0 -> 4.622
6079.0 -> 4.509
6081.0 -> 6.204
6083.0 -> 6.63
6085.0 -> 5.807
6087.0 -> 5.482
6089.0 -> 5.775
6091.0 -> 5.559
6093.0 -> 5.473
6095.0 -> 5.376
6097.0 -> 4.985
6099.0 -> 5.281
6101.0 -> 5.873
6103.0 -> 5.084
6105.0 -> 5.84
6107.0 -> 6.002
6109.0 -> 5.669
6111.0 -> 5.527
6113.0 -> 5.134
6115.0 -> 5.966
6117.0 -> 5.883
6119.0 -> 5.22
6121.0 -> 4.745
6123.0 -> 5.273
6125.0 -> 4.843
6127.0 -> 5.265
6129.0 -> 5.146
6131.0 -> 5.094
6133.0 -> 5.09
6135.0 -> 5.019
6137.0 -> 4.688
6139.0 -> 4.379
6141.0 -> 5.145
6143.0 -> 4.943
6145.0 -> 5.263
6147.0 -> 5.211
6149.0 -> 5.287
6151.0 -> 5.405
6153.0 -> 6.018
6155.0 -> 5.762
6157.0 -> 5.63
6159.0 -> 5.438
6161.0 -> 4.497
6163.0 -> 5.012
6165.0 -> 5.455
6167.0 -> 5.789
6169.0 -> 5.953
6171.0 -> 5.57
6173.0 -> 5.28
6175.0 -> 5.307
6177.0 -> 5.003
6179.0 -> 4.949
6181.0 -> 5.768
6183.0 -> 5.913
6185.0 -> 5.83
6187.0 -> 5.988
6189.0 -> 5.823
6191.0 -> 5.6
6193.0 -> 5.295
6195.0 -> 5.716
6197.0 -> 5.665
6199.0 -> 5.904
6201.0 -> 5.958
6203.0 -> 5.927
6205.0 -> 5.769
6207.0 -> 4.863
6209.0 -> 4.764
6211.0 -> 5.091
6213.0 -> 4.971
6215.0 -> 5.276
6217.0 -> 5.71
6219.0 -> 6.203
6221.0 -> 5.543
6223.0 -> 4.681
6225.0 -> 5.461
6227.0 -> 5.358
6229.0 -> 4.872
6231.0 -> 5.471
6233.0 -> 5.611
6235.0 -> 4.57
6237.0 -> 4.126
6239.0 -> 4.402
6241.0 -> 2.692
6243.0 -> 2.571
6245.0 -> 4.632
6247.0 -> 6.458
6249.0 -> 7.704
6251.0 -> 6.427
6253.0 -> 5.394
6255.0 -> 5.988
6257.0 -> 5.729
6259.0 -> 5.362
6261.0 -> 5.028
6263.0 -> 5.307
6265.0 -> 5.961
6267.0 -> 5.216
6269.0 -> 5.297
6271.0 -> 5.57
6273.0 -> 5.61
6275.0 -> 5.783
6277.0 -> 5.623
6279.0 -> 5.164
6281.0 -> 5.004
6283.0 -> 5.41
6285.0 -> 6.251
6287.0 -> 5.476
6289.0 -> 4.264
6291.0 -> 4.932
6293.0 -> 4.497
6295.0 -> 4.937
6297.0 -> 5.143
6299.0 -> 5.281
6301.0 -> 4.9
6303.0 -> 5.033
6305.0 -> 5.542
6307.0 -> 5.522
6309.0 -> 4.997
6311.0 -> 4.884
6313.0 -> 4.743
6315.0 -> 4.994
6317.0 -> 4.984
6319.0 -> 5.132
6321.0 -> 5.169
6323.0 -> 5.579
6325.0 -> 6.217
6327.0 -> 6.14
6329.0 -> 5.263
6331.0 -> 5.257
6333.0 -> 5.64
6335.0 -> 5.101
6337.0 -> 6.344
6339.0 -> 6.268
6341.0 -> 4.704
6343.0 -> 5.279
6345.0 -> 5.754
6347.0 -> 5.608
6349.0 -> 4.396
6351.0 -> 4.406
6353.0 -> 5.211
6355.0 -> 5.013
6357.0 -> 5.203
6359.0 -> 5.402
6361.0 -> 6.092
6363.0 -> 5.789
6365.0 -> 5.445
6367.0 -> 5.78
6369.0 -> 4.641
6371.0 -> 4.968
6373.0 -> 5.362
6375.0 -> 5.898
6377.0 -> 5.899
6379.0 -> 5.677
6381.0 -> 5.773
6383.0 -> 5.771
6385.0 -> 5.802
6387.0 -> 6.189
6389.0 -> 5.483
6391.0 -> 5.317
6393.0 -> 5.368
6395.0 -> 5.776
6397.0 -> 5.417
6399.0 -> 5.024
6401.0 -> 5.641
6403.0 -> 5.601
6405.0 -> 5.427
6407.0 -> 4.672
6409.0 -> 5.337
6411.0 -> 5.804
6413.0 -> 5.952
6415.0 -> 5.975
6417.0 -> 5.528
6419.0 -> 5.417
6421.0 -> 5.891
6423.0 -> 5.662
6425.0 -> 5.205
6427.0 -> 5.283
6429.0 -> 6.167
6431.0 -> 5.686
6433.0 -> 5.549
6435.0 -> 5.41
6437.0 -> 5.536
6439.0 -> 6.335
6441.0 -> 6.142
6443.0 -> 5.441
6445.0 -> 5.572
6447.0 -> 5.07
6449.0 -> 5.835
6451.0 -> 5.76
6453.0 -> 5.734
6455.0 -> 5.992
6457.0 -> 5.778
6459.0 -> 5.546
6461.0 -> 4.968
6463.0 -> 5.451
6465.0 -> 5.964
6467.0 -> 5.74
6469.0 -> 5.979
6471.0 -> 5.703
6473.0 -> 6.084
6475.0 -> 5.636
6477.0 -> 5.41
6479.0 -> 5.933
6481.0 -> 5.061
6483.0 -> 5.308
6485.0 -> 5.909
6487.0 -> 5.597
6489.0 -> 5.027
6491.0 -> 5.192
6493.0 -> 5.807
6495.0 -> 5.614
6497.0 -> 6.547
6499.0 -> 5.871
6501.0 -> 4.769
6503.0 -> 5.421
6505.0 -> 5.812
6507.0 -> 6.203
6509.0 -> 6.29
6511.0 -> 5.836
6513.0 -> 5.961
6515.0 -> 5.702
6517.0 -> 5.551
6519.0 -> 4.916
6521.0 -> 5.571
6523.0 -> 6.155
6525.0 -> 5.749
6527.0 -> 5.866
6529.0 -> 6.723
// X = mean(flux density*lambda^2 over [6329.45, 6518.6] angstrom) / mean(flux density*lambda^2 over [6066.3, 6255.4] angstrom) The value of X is 1.1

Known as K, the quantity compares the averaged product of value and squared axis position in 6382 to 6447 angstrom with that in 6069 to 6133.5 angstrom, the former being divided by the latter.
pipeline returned 1.1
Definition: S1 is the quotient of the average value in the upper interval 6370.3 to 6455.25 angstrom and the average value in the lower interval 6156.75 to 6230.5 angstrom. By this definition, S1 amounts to 1.03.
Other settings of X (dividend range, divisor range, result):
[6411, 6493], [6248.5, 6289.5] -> 1.07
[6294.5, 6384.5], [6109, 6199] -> 1.06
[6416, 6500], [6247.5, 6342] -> 1.10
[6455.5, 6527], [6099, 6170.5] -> 1.19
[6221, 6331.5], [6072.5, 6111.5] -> 1.01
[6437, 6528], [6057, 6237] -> 1.16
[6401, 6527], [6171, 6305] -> 1.14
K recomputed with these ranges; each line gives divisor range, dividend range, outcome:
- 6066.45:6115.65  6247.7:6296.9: 1.04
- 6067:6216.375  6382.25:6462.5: 1.13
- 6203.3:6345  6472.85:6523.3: 1.15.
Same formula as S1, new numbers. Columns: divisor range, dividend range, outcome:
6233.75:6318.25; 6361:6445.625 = 1.08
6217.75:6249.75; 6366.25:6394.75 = 1.11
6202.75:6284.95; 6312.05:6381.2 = 1.02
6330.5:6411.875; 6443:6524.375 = 1.04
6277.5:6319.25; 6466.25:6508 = 1.11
